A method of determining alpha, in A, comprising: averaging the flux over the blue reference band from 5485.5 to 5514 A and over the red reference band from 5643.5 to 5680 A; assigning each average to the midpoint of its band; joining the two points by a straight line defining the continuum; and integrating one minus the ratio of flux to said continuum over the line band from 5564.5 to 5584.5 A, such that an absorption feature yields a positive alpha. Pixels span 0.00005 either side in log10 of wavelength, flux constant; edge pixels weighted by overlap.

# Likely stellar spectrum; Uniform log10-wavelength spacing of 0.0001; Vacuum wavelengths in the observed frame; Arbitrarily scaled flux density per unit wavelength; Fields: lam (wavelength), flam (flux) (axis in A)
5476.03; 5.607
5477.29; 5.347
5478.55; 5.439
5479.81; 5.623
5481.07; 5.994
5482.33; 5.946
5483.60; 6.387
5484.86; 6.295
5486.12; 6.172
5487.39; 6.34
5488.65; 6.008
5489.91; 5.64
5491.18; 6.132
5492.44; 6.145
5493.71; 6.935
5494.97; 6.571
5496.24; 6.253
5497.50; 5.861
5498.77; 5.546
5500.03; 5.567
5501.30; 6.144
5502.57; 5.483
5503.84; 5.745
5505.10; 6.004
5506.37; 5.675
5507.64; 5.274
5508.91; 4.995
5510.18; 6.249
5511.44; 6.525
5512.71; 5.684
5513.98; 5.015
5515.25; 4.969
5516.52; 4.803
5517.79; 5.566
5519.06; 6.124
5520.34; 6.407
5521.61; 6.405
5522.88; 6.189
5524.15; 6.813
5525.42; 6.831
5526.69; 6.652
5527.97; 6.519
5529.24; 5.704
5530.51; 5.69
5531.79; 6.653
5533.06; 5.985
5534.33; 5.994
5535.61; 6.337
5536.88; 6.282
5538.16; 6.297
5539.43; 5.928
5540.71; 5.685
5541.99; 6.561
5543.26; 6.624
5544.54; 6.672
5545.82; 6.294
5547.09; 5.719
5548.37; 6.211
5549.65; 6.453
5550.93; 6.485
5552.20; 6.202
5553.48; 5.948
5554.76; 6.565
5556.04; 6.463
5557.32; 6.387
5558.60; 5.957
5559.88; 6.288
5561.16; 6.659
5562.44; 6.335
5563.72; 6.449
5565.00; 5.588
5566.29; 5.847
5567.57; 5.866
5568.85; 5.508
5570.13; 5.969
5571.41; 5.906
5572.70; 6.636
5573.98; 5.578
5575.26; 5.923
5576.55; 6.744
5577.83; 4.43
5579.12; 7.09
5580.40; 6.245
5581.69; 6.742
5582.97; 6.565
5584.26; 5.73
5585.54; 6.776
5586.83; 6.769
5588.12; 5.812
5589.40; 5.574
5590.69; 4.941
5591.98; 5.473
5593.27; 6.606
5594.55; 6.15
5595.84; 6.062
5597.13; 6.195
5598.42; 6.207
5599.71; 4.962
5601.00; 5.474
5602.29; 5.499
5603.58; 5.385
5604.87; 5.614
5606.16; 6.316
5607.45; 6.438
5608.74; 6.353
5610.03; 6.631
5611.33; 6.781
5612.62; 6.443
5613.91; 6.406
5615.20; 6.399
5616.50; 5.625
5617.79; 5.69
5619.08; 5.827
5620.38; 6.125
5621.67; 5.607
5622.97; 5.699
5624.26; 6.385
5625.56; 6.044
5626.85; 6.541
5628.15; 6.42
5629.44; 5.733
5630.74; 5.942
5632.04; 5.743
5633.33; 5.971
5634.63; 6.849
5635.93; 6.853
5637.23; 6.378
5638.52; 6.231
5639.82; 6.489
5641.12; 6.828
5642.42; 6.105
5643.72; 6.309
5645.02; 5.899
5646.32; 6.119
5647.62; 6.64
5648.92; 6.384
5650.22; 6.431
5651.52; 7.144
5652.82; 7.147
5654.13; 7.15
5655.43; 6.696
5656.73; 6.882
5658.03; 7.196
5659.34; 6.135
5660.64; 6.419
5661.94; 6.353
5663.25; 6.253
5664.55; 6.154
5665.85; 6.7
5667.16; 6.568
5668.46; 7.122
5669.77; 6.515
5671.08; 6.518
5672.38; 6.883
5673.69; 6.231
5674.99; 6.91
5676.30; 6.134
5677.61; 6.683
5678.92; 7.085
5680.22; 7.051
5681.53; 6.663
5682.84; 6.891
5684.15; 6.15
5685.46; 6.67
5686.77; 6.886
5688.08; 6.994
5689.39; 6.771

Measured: 0.7 A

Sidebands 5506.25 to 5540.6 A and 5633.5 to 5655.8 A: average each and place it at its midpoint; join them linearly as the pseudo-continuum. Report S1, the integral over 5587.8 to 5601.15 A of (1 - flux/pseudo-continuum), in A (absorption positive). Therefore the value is 1.14 A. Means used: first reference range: 5.98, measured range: 5.78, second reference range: 6.55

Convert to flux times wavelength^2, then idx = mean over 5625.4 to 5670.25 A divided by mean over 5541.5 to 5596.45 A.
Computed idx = 1.08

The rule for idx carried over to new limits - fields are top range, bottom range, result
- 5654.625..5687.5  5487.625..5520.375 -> 1.21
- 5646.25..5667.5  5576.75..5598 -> 1.12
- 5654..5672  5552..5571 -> 1.12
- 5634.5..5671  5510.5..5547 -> 1.12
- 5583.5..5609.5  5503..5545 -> 1.01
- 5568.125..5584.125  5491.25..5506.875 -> 1.04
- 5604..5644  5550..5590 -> 1.03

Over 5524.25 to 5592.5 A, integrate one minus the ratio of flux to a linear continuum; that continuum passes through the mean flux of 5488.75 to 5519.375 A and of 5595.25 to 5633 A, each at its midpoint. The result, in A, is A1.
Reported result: -3.1 A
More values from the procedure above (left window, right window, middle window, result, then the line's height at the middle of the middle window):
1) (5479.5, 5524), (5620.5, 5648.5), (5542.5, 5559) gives -0.77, 6.03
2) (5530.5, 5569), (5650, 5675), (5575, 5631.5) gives 3.27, 6.43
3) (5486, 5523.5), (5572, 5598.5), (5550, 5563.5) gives -0.70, 6.02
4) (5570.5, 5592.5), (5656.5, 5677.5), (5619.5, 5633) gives 0.64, 6.32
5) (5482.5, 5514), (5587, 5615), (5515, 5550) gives -1.14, 5.97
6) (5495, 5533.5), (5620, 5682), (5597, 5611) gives 0.79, 6.28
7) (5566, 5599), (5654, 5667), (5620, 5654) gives 0.50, 6.42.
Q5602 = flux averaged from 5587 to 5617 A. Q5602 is 5.99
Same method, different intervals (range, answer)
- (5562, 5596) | 6.05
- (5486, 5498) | 6.21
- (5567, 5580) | 5.97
